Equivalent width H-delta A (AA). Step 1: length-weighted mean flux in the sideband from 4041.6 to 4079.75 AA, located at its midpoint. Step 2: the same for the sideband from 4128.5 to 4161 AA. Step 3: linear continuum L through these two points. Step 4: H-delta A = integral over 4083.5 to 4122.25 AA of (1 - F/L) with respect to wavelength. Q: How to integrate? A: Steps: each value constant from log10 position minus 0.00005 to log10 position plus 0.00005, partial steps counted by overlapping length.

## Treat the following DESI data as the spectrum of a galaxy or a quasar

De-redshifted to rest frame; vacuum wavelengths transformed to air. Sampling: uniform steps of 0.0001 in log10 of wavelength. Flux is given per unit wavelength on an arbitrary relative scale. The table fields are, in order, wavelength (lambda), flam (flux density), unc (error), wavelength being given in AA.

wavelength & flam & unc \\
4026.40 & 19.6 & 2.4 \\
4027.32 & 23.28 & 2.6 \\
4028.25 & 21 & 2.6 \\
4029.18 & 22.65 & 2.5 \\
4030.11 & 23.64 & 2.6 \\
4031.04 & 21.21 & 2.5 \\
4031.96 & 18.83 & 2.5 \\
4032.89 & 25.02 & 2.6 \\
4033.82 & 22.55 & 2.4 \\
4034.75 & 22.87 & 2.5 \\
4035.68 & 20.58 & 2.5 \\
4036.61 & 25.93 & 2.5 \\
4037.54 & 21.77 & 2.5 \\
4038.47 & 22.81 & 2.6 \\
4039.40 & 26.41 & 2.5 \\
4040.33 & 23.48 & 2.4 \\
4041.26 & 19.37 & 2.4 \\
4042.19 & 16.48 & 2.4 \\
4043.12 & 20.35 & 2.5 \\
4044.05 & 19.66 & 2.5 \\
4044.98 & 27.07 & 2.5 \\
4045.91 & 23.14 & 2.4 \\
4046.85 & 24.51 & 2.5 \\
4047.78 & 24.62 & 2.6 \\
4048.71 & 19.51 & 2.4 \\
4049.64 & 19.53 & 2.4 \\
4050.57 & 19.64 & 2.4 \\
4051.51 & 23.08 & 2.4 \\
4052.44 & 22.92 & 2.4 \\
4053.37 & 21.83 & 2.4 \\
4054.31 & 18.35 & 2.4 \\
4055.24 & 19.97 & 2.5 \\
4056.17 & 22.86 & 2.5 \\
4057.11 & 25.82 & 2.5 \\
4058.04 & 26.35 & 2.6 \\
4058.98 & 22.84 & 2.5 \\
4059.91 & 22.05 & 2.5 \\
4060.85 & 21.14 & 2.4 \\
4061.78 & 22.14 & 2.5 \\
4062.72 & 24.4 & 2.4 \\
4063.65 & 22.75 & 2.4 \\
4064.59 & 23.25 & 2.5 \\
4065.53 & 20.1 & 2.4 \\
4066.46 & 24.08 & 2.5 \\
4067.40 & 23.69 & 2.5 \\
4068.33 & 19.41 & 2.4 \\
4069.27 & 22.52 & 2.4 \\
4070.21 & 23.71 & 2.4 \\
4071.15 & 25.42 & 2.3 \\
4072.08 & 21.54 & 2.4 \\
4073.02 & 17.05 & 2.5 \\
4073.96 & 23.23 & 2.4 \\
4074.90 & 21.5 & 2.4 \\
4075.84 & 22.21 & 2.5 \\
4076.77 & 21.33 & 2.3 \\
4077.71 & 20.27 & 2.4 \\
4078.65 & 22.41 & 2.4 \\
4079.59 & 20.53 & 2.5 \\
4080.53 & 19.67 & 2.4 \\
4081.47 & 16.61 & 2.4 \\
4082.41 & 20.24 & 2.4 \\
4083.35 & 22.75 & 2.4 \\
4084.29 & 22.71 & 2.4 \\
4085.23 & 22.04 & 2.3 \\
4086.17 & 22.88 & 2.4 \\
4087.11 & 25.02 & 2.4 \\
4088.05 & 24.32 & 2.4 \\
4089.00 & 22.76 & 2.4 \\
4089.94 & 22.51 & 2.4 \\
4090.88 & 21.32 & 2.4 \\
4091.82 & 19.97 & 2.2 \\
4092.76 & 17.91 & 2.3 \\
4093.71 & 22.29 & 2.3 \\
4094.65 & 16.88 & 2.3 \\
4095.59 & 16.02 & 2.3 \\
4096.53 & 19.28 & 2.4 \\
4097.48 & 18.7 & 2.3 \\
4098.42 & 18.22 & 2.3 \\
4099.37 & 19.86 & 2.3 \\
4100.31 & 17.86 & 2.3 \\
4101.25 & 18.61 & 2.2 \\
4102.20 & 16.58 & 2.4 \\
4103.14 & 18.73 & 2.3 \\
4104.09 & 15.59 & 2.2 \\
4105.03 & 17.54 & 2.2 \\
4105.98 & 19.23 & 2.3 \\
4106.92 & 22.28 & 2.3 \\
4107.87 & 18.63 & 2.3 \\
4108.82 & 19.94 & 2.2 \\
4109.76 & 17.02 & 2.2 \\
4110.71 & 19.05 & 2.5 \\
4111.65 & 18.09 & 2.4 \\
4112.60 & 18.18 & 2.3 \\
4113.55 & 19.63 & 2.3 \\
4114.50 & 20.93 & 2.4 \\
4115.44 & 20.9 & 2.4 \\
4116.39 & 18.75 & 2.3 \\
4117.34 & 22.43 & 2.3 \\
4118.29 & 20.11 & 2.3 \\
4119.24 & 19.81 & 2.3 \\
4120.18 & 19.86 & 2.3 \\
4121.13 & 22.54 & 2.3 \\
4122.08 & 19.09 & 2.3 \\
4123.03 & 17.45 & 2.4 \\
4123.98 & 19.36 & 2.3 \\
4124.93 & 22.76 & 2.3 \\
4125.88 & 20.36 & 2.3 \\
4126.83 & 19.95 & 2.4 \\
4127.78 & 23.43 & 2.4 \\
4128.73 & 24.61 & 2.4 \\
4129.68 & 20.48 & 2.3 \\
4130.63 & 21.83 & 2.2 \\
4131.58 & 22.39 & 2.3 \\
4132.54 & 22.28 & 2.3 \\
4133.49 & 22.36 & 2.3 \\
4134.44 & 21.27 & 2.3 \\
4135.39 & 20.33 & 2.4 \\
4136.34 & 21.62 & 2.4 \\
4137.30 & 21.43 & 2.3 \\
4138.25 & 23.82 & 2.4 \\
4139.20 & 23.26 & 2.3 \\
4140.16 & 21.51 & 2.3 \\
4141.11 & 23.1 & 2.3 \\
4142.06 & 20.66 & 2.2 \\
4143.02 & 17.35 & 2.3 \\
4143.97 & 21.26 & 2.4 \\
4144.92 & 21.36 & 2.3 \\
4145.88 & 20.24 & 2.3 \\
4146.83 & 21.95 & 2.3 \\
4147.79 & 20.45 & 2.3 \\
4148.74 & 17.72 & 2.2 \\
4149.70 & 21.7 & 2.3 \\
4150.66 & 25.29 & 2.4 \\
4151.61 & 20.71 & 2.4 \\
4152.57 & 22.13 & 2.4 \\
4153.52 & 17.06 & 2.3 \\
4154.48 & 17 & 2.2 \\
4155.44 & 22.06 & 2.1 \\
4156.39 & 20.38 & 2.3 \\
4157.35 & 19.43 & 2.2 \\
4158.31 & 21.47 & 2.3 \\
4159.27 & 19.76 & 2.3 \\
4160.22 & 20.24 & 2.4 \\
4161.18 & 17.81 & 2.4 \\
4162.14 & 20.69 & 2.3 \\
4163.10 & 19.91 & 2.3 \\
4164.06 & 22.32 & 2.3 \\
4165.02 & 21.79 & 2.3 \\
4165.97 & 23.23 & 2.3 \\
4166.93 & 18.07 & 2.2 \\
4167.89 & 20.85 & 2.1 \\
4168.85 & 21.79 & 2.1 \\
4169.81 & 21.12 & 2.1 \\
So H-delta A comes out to 3.0 AA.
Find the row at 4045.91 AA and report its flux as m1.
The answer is 23.14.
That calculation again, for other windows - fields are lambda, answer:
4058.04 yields 26.35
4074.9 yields 21.5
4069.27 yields 22.52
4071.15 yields 25.42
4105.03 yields 17.54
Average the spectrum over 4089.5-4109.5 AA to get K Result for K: 18.9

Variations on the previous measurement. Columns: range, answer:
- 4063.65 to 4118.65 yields 20.4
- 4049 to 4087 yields 21.9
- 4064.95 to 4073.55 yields 22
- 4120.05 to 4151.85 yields 21.3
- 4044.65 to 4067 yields 22.6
